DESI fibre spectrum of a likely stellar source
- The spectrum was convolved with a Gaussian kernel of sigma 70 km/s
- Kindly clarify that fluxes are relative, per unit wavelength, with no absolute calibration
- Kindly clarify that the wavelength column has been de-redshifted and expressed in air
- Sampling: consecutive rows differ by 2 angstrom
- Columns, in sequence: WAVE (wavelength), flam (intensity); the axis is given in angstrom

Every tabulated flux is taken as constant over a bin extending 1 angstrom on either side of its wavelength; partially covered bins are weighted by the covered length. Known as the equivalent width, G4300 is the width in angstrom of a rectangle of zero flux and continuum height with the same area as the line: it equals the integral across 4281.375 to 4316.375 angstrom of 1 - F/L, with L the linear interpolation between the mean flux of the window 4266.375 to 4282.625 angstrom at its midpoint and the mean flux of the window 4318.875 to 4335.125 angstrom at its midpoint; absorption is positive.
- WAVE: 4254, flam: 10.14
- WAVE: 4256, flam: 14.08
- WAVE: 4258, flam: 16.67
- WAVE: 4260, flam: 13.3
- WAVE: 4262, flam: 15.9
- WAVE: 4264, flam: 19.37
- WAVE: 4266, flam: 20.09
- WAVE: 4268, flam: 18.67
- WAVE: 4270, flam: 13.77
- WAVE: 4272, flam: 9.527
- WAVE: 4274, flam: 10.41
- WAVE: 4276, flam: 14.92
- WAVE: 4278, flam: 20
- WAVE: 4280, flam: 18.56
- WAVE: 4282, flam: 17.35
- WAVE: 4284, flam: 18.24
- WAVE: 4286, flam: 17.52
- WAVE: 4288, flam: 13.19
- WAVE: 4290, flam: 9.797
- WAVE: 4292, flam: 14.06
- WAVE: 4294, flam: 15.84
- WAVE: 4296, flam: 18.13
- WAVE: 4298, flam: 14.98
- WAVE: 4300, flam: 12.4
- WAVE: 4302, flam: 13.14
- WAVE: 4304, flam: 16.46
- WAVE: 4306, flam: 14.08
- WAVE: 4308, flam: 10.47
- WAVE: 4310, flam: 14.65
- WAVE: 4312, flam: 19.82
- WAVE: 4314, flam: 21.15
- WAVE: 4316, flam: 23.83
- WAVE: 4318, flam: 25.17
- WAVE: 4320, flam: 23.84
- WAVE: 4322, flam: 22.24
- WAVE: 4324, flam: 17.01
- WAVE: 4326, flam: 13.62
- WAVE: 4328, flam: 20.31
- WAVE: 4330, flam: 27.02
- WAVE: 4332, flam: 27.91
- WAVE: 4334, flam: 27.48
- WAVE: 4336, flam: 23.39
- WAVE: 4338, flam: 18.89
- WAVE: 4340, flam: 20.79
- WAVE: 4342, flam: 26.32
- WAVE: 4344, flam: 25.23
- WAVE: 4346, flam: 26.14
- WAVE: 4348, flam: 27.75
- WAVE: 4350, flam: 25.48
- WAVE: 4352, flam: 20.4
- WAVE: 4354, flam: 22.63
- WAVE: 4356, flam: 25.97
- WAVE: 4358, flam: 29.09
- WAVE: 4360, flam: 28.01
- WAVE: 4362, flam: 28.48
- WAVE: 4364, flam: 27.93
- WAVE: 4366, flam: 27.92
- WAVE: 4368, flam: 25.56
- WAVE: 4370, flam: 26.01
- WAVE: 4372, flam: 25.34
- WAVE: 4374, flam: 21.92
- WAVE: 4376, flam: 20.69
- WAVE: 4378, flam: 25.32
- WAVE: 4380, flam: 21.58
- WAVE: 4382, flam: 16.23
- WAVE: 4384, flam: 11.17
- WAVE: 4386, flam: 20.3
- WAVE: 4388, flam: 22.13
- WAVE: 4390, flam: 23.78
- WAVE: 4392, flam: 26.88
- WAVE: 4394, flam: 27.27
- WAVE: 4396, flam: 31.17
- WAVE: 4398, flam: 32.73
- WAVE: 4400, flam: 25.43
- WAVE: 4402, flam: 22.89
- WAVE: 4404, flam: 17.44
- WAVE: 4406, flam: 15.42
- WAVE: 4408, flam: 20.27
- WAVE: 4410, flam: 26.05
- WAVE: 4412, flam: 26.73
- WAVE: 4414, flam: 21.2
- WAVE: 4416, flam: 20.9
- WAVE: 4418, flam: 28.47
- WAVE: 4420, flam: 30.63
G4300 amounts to 5.7 angstrom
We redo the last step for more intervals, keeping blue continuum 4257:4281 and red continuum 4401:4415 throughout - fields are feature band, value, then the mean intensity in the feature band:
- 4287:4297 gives 1.6 angstrom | 14.2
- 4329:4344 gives -4.8 angstrom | 24.6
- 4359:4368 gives -3.7 angstrom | 27.8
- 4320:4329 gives -0.4 angstrom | 18.9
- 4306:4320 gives -1.1 angstrom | 19.2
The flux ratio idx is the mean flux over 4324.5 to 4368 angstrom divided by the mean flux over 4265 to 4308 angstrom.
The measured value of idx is 1.6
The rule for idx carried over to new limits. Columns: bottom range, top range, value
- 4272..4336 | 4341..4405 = 1.38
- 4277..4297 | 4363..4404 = 1.47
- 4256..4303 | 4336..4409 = 1.55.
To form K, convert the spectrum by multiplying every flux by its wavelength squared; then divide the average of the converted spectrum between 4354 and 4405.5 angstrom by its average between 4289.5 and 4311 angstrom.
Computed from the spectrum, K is 1.79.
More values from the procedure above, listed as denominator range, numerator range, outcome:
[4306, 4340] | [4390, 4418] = 1.21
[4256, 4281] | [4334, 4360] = 1.61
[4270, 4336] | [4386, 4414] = 1.43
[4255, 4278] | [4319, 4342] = 1.49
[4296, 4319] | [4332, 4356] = 1.45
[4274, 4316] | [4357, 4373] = 1.78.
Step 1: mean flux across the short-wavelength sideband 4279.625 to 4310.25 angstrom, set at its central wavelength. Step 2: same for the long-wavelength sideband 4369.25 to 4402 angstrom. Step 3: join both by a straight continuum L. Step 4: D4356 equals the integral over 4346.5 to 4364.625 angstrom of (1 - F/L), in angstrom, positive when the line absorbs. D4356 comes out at -4.8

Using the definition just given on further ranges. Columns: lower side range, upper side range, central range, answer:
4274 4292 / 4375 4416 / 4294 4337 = -3.45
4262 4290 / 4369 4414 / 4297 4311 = 3.14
